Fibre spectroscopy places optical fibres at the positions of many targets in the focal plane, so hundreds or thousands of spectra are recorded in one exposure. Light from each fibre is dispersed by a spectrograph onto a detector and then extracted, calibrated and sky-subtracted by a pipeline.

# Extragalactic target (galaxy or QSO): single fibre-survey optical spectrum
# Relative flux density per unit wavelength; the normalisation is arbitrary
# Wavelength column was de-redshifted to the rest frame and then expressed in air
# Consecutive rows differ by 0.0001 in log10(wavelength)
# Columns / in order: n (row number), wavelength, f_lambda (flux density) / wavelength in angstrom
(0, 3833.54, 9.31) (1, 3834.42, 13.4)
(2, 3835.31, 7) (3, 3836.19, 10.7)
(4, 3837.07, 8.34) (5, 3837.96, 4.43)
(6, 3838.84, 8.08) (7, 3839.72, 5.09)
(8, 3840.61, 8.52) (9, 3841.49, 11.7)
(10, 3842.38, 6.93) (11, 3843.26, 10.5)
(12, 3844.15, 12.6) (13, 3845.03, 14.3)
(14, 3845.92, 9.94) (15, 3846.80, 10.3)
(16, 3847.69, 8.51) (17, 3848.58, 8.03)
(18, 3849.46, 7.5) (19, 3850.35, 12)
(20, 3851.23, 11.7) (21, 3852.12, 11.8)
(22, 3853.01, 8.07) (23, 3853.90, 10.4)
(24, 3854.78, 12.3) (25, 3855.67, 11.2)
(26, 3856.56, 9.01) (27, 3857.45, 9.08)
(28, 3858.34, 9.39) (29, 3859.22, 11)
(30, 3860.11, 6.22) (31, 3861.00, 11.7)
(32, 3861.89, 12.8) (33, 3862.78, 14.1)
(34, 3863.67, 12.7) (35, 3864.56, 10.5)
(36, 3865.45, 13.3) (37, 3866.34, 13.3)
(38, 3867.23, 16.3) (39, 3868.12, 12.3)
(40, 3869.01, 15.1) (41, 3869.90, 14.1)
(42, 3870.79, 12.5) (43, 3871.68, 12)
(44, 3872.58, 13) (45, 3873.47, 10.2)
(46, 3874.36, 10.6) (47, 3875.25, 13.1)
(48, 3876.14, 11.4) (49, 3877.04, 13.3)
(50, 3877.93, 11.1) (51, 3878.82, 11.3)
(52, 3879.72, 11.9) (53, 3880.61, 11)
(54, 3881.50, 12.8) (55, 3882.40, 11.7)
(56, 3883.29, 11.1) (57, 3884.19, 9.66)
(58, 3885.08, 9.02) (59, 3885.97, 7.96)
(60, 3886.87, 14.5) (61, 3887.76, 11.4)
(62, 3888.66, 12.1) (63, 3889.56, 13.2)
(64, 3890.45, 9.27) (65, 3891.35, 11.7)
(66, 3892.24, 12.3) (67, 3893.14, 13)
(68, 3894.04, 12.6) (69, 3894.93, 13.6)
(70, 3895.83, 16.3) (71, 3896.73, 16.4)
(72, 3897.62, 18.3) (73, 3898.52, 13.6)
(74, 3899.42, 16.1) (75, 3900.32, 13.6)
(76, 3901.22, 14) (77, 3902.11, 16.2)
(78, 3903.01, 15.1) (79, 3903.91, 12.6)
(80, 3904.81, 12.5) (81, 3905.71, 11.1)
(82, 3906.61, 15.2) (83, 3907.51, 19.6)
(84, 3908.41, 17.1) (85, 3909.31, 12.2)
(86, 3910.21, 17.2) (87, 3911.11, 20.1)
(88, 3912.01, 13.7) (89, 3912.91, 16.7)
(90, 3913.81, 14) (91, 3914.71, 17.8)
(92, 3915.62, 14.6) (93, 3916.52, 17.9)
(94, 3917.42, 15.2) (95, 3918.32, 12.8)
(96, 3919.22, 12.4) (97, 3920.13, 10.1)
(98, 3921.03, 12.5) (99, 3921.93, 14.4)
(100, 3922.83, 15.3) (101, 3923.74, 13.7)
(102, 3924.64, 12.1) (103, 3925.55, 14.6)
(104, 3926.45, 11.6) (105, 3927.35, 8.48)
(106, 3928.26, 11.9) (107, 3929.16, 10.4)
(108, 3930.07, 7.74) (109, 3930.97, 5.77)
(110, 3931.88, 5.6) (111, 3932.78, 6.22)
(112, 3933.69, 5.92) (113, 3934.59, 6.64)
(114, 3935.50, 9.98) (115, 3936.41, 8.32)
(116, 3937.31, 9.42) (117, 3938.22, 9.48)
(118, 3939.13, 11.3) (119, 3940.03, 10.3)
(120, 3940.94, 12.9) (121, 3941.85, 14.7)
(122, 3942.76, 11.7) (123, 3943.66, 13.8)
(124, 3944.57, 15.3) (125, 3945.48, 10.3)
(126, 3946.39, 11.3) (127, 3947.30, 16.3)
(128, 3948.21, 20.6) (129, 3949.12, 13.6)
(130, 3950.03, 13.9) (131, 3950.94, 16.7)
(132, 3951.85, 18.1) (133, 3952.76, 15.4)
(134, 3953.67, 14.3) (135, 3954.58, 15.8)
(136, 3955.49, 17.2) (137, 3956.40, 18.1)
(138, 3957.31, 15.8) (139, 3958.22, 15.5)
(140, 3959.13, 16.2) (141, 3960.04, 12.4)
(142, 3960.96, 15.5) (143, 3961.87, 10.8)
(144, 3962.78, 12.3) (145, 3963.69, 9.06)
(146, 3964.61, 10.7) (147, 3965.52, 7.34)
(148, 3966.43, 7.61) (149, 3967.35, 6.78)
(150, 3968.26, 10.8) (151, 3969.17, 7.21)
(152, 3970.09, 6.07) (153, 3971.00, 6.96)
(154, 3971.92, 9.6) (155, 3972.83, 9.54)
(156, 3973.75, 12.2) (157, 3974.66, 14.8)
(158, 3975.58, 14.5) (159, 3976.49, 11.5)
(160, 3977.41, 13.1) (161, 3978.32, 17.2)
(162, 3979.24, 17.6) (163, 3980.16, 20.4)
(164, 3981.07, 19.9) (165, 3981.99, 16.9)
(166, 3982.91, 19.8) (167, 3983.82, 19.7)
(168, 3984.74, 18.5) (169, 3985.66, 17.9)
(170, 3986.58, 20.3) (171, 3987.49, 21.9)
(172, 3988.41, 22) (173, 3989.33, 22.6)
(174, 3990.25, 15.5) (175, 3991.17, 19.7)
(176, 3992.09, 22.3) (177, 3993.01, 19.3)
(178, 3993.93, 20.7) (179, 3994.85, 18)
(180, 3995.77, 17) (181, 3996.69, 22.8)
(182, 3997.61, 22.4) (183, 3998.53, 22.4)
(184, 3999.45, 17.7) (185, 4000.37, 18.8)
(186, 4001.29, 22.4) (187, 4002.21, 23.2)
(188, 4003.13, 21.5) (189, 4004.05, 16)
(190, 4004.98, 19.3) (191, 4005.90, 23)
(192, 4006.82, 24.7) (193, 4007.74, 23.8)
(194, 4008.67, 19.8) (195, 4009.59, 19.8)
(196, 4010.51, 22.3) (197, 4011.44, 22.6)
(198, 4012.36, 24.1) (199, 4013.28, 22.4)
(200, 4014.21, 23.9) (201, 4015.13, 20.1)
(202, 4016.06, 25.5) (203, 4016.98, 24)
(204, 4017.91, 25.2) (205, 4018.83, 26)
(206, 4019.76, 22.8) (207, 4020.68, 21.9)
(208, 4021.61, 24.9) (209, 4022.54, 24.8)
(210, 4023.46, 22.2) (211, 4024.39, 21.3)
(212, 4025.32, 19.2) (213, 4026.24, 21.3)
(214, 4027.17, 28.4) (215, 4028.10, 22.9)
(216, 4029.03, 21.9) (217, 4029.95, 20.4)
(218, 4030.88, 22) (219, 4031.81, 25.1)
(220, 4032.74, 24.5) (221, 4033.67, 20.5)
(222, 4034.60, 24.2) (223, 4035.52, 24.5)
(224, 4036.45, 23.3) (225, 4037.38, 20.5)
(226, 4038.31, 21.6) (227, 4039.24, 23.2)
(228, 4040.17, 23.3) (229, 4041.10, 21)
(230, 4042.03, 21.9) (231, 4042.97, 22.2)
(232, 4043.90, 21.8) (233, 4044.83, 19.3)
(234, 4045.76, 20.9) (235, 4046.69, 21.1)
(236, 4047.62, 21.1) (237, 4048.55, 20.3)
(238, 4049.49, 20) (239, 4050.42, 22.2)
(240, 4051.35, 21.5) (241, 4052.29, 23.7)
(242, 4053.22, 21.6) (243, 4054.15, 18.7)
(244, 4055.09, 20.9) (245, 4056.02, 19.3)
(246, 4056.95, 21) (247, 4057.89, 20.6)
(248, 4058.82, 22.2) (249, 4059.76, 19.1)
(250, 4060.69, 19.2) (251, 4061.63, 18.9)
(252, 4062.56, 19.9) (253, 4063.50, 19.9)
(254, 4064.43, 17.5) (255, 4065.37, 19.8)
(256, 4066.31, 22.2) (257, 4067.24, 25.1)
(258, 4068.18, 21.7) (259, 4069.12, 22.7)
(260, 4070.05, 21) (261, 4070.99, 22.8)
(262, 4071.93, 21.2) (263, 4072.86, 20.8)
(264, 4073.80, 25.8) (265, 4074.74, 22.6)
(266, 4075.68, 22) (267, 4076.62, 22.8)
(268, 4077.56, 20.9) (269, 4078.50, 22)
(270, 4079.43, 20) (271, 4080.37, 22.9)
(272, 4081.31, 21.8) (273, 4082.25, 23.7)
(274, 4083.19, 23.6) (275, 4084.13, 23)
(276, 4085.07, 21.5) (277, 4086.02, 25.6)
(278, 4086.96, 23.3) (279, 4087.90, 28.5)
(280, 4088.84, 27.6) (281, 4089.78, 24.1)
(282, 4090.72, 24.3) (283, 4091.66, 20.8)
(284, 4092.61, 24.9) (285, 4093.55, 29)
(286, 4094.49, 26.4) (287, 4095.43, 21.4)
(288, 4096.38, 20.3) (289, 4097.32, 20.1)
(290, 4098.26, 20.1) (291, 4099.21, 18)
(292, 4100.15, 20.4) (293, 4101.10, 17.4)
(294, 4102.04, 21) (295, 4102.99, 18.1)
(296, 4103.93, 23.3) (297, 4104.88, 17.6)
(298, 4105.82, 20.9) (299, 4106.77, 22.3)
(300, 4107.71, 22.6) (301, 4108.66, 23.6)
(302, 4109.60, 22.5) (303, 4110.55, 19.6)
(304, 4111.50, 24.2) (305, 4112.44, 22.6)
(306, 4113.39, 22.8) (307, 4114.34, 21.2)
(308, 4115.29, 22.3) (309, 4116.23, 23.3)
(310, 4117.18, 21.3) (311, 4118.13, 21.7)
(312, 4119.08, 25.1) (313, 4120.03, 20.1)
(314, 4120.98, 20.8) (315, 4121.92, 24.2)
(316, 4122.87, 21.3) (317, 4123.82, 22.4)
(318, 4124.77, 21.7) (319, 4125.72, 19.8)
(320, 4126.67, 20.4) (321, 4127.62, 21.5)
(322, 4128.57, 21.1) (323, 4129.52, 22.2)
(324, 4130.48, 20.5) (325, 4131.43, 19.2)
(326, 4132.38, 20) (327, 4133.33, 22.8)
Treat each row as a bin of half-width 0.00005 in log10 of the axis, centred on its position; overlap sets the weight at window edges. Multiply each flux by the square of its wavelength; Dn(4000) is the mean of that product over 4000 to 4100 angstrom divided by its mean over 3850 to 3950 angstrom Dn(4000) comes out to 1.92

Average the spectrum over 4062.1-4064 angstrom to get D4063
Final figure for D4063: 19.9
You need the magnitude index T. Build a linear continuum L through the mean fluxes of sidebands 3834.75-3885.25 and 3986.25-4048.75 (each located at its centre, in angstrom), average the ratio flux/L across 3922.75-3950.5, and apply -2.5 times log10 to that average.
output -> 0.40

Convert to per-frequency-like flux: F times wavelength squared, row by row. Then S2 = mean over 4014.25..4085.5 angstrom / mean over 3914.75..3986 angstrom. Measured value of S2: 1.8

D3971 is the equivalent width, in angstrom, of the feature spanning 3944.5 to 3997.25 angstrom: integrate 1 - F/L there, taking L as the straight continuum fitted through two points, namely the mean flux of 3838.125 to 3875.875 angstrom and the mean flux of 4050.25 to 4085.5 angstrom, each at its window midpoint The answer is 4.6 angstrom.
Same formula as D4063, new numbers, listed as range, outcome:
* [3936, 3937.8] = 8.91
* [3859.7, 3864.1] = 11.5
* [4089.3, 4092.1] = 23.2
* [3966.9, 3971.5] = 7.58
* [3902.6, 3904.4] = 13.8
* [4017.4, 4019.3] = 25.5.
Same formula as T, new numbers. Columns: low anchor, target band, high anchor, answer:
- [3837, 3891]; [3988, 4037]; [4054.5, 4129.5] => -0.213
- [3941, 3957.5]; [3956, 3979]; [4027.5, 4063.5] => 0.358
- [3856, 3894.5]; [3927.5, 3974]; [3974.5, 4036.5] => 0.426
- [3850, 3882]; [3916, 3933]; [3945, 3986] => 0.122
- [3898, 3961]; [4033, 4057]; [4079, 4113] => -0.102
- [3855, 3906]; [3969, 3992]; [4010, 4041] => 0.232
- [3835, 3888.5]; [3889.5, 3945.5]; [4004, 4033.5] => 0.157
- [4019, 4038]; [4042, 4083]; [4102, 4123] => 0.058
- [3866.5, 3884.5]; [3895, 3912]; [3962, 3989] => -0.202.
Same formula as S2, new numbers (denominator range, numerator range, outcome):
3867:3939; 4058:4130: 1.92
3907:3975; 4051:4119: 1.88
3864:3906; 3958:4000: 1.28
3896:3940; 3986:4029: 1.78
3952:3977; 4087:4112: 1.98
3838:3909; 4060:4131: 2.06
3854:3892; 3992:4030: 2.02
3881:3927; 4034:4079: 1.68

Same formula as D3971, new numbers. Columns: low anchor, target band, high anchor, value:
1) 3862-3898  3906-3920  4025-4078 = -1.3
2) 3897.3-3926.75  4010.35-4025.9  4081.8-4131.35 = -3.6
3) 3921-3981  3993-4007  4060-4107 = -4.2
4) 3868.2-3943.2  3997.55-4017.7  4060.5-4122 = -4.6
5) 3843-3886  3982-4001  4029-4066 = -1.8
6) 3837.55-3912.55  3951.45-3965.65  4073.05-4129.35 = 1.5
